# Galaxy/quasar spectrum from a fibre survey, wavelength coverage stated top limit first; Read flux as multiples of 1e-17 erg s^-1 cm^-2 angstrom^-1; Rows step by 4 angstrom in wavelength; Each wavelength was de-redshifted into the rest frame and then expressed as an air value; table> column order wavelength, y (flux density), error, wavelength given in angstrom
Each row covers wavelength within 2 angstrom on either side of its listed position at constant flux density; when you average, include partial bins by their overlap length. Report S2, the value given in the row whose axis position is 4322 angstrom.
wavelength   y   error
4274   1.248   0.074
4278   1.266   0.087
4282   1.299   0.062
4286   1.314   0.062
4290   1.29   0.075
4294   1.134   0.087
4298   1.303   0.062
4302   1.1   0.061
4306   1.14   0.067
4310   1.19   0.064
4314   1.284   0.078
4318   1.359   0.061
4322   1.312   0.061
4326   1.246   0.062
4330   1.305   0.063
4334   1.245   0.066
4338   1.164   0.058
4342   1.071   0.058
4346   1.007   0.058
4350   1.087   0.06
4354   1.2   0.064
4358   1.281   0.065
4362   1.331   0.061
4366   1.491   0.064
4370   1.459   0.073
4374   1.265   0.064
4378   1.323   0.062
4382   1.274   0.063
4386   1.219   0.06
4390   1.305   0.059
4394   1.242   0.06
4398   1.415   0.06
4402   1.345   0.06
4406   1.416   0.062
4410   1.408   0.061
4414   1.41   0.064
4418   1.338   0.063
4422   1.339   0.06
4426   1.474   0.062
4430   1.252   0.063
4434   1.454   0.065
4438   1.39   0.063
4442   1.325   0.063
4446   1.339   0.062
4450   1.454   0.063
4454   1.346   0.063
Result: 1.312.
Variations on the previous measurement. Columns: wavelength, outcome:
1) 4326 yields 1.246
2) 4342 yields 1.071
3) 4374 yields 1.265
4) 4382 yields 1.274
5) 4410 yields 1.408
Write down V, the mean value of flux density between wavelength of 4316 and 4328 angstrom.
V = 1.31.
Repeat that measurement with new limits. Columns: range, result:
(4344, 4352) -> 1.05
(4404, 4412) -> 1.41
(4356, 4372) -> 1.39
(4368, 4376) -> 1.36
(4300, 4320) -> 1.21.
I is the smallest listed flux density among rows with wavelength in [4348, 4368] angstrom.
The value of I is 1.087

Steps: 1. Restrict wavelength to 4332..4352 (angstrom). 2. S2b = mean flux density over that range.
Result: 1.11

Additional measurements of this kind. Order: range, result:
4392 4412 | 1.37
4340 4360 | 1.13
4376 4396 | 1.27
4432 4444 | 1.39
